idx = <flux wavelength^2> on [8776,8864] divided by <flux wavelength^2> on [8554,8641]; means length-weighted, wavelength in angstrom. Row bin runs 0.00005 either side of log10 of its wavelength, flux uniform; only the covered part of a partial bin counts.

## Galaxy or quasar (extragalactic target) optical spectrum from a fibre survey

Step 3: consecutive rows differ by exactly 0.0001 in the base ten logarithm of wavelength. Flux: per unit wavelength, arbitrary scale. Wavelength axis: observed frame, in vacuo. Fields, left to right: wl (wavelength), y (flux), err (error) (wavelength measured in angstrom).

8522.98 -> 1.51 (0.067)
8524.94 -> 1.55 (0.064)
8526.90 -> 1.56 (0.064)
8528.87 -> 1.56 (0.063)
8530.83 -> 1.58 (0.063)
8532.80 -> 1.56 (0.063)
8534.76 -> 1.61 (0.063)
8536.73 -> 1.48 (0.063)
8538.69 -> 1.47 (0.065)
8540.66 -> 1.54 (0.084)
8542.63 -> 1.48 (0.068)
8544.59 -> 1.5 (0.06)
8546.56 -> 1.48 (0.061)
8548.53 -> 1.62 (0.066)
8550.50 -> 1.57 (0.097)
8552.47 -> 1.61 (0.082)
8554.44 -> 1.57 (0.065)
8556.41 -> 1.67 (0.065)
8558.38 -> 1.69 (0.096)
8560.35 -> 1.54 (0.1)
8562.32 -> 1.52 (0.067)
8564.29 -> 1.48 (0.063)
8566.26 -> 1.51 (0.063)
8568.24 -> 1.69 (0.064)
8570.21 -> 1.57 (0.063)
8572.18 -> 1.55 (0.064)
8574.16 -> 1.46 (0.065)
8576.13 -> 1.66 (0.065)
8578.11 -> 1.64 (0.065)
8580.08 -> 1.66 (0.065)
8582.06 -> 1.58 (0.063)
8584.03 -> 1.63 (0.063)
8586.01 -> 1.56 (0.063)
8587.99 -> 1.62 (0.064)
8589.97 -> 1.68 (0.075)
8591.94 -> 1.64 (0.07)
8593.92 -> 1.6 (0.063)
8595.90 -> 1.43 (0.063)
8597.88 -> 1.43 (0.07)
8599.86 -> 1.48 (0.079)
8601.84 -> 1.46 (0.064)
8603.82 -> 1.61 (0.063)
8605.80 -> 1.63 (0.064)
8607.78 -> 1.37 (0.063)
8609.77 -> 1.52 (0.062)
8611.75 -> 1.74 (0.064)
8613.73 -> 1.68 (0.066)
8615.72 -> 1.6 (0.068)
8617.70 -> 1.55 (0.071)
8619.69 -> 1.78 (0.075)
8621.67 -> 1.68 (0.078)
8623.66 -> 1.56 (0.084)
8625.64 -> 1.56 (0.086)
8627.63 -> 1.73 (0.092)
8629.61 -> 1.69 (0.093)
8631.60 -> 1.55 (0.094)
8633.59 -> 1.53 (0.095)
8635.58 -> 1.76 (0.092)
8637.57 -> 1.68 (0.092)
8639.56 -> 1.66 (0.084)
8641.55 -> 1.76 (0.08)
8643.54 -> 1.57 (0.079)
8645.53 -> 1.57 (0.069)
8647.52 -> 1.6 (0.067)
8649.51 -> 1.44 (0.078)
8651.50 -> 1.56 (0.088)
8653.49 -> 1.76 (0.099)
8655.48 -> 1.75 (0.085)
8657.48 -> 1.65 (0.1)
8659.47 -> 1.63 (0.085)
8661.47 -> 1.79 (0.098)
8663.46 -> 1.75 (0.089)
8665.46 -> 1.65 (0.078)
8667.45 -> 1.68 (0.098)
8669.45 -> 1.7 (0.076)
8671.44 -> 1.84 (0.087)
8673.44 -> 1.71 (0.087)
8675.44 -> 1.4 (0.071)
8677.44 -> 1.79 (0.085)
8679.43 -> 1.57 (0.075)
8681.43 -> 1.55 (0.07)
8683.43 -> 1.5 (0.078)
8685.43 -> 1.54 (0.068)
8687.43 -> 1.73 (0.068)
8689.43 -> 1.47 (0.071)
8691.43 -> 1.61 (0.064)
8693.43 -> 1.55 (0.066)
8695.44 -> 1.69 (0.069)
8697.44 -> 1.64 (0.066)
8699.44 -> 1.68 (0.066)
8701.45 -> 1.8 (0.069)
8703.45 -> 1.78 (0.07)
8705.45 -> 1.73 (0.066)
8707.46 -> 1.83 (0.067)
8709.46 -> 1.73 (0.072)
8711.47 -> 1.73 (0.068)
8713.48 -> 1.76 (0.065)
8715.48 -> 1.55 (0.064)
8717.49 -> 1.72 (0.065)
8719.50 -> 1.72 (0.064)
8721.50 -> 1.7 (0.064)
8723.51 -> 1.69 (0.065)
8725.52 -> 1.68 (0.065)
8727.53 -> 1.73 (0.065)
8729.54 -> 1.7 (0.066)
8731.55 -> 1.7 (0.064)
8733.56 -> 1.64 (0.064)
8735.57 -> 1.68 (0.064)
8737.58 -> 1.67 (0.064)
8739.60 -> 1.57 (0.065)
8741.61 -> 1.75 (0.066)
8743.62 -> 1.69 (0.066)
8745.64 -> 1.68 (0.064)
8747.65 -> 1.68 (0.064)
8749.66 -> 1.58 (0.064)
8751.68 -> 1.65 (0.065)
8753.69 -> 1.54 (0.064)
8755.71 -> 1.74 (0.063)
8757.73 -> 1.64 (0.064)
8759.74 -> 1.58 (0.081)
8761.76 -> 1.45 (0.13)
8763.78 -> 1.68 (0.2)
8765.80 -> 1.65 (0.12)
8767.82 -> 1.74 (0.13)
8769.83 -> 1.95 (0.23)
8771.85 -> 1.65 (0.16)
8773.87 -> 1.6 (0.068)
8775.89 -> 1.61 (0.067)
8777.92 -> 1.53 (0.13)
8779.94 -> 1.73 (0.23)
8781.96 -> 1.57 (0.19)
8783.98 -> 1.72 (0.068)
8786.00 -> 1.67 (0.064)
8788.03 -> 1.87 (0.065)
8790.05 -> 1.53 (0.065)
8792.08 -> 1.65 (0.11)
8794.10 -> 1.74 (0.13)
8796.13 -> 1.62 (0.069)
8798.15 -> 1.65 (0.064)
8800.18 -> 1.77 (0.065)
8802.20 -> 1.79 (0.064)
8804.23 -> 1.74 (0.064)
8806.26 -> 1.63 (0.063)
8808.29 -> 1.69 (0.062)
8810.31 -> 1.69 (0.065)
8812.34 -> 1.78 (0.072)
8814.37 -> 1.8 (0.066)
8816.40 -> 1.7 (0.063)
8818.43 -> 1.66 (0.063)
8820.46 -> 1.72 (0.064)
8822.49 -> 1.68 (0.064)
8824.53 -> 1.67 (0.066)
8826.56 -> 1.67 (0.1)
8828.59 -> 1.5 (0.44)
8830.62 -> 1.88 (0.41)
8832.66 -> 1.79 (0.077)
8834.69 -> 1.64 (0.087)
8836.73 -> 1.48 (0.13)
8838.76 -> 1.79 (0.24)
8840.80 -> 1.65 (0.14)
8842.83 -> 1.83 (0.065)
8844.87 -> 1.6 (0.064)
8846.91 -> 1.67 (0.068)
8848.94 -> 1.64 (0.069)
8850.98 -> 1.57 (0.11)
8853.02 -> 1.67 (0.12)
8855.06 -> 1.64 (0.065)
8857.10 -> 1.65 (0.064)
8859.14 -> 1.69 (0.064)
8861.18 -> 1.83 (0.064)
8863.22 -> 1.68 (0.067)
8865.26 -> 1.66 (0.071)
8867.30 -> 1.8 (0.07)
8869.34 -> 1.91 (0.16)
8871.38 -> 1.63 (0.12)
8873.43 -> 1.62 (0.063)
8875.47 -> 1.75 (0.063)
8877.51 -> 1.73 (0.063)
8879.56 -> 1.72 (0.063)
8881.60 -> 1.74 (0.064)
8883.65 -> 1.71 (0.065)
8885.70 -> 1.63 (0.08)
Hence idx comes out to 1.11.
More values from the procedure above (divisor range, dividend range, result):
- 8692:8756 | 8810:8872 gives 1.03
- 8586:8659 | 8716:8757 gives 1.07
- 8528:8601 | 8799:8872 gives 1.16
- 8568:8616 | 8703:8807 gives 1.11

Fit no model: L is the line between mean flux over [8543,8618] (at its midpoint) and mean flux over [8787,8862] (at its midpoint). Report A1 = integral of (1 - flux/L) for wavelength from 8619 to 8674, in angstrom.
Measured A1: -2.0 angstrom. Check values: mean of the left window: 1.57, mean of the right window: 1.69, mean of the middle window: 1.66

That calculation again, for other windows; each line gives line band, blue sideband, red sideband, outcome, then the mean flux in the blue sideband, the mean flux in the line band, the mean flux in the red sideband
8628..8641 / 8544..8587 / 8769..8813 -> -0.3 angstrom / 1.58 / 1.65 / 1.69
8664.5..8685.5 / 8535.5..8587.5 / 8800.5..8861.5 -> -0.2 angstrom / 1.57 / 1.63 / 1.69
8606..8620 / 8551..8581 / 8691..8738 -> 0.2 angstrom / 1.59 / 1.6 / 1.7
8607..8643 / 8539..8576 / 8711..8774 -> -0.8 angstrom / 1.56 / 1.63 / 1.67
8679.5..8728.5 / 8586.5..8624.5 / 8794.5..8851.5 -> -1.1 angstrom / 1.58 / 1.67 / 1.69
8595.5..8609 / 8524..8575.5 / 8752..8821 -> 0.8 angstrom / 1.56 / 1.49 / 1.68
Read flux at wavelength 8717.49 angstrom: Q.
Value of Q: 1.72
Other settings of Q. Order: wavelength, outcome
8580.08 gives 1.66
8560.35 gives 1.54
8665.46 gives 1.65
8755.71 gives 1.74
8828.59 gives 1.5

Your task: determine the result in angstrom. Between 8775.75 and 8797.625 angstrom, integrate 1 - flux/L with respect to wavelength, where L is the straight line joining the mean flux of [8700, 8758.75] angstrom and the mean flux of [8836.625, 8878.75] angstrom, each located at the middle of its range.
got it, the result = 0.43 angstrom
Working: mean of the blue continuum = 1.69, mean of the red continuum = 1.69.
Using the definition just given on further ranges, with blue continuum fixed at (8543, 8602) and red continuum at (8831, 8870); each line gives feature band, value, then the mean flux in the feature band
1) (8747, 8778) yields 0.21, 1.64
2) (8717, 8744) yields -0.77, 1.69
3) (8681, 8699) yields 0.36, 1.59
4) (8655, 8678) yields -1.13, 1.69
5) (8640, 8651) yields 0.09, 1.59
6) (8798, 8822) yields -0.61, 1.72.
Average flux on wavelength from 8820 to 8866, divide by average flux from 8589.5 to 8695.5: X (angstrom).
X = 1.04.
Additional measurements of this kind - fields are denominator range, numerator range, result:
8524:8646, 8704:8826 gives 1.06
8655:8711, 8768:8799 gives 1.00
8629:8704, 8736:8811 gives 1.01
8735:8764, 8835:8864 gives 1.02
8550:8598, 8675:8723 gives 1.05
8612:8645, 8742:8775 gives 1.01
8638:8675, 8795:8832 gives 1.02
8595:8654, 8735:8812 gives 1.04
